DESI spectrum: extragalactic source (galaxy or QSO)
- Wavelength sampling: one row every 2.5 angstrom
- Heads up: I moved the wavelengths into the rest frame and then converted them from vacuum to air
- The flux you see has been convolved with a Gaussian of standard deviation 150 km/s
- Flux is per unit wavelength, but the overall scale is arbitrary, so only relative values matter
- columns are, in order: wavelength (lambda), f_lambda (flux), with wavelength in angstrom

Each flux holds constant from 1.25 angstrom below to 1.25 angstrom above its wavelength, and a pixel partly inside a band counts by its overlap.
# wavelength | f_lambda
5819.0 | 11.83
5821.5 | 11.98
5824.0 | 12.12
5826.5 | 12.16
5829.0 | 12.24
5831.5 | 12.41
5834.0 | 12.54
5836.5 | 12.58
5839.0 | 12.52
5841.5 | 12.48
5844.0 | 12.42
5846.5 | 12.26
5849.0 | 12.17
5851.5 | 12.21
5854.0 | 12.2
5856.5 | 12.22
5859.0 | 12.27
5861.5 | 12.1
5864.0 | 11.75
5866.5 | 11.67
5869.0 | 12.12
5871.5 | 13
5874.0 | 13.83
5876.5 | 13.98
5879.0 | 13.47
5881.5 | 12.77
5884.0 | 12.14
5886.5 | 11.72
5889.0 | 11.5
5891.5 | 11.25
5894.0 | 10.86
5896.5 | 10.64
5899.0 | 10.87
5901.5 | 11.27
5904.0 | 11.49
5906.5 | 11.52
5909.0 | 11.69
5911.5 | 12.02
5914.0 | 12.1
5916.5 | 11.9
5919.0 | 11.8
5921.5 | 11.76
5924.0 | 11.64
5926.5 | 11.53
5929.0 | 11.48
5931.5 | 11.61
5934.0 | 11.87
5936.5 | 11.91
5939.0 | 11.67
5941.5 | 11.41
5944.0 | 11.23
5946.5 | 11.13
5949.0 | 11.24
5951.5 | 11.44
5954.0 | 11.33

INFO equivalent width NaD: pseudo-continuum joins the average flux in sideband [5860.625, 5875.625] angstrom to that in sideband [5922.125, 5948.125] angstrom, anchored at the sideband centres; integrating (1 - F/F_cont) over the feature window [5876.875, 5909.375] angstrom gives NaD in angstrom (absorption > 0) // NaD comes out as 1.2 angstrom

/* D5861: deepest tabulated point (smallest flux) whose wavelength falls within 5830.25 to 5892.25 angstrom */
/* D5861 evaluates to 11.25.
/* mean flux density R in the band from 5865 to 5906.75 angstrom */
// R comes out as 12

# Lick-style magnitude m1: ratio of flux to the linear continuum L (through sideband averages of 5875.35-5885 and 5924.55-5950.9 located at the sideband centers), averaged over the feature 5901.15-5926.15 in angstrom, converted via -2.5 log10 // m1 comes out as 0.040 mag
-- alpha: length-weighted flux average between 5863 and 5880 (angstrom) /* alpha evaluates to 12.8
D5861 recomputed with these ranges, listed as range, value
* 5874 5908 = 10.64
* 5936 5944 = 11.23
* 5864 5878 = 11.67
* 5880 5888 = 11.72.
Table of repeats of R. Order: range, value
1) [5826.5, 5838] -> 12.4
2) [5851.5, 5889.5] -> 12.5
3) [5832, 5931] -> 12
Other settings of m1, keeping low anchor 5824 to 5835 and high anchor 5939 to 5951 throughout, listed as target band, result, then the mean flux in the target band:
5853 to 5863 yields -0.011 mag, 12.2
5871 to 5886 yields -0.109 mag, 13.1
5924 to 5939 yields -0.024 mag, 11.7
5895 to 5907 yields 0.053 mag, 11.1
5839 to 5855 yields -0.014 mag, 12.3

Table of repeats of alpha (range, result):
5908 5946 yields 11.7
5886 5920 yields 11.5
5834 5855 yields 12.4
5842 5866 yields 12.2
